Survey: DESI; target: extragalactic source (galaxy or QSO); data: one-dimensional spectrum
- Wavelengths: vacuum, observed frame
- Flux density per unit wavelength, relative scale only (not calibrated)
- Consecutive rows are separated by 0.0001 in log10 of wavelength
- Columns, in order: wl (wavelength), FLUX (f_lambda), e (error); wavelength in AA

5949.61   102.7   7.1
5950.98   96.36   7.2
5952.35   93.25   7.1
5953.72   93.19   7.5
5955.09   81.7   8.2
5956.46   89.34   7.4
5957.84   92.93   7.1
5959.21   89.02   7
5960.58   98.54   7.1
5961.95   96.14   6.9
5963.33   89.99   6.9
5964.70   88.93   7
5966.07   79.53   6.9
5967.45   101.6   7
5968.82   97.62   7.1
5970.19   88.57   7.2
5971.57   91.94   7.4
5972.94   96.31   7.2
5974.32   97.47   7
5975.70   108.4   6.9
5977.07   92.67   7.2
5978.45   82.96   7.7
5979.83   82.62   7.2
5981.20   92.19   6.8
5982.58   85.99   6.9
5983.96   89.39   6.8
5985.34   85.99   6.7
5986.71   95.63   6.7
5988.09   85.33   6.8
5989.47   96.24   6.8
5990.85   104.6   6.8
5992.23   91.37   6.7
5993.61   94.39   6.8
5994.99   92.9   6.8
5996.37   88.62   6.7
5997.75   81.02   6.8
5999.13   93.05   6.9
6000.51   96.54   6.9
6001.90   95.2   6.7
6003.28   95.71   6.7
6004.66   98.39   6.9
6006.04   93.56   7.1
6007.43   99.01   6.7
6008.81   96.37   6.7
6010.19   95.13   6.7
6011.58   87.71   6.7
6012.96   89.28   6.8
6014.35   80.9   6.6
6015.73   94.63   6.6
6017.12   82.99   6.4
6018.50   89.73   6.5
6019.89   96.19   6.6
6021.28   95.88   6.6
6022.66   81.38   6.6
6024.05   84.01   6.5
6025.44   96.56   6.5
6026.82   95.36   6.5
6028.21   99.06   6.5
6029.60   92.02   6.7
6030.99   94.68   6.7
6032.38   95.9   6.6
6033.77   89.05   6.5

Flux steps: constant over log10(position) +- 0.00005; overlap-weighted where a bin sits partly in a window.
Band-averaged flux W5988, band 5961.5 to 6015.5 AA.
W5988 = 92.3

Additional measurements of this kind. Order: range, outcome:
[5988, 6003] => 93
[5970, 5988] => 91.4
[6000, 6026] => 92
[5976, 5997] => 91.1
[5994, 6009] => 93.6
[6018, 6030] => 92.3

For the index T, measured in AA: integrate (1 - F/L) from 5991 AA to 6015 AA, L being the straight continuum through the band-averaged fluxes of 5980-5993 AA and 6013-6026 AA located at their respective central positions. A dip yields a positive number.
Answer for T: -0.6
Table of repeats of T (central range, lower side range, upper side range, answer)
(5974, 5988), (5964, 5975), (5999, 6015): 0.3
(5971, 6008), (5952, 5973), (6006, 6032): -0.5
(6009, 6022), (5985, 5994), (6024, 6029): 0.6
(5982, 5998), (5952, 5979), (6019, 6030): 0.2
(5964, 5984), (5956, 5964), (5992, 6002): 0.1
